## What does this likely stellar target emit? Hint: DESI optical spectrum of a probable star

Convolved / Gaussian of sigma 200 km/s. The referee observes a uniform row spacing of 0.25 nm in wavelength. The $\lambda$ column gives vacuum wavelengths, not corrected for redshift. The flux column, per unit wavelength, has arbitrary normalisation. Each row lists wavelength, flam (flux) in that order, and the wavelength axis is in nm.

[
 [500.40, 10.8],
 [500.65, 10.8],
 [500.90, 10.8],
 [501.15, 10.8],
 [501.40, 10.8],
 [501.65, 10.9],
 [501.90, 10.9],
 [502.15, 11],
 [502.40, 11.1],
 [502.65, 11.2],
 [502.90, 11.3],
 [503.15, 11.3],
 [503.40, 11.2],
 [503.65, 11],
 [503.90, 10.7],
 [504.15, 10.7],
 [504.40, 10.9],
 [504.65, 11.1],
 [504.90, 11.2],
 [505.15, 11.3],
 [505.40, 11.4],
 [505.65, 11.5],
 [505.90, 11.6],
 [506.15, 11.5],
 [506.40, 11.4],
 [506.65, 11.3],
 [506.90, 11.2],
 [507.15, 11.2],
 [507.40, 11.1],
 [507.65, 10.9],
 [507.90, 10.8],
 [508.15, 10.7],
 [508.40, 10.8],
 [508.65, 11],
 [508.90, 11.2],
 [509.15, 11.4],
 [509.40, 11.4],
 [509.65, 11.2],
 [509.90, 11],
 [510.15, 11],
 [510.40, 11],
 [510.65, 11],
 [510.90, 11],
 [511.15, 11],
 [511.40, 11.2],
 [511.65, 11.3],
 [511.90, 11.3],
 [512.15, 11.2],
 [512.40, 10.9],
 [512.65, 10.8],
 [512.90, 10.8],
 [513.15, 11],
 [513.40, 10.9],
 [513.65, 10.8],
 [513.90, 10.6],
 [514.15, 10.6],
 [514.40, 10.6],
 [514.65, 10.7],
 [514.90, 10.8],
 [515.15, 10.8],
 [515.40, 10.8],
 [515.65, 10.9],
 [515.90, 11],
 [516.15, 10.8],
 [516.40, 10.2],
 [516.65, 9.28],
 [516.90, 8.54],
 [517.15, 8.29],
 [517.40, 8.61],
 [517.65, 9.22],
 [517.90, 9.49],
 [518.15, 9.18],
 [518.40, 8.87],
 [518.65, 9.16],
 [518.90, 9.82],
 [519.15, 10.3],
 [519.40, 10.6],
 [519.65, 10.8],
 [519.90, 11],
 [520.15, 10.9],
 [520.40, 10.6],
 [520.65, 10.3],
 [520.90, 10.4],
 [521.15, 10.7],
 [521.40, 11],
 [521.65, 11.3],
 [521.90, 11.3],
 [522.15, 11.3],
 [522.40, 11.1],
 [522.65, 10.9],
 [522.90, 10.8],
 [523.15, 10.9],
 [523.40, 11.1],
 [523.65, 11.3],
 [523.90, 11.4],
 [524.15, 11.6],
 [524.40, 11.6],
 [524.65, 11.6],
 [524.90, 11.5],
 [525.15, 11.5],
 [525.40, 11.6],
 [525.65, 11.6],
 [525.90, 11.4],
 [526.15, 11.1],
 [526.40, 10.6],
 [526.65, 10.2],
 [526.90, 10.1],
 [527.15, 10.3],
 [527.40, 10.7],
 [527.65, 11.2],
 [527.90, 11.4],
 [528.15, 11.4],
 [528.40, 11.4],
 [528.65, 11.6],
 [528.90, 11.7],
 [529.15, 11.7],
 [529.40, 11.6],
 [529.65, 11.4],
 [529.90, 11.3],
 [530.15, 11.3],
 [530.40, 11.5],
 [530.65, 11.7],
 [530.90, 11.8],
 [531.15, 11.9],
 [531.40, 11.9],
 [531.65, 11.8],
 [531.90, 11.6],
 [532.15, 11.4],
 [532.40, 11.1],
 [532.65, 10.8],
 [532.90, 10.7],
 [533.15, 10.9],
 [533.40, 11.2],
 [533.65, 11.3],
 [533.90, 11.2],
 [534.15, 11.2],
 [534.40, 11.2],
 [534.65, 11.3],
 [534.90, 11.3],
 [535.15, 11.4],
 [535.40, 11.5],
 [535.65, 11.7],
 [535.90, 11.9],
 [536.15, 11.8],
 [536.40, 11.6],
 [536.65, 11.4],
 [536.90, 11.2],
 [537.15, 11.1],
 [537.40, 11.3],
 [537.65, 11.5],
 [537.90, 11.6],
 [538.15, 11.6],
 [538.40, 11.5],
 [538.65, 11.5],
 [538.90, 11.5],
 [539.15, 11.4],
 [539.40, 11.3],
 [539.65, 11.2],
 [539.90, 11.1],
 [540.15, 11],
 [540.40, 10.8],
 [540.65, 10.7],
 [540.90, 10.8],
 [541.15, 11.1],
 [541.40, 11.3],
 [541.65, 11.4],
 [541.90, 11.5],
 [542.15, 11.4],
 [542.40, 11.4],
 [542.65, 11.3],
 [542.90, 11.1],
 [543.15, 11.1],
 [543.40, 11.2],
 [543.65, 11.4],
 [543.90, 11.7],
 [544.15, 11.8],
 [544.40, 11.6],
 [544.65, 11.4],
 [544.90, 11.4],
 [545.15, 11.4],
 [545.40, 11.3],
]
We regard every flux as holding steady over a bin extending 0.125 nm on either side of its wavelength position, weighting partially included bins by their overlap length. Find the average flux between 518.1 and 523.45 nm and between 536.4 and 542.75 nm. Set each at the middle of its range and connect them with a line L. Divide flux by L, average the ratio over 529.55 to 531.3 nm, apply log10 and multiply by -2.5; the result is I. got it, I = -0.06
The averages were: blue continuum 10.6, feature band 11.6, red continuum 11.3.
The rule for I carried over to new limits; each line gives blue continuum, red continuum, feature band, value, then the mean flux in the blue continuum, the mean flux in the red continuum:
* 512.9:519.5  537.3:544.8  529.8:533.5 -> -0.05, 10.1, 11.3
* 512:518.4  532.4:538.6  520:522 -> -0.03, 10.2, 11.3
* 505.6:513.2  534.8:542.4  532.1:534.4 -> 0.02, 11.1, 11.3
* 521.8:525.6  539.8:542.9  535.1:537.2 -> -0.03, 11.3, 11.1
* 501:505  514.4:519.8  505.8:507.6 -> -0.06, 11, 9.93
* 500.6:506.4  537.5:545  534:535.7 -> -0.01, 11.1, 11.3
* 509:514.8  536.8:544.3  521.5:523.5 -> 0.00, 11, 11.3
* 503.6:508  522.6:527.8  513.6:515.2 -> 0.04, 11.2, 11.1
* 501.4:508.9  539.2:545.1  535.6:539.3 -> -0.02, 11.1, 11.3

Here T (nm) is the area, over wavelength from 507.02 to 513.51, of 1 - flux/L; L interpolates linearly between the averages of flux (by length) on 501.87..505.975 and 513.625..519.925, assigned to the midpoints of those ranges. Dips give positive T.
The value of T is -0.27 nm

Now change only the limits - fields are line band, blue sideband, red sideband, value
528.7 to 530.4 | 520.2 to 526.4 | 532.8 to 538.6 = -0.04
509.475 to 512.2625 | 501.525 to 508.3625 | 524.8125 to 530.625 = 0.01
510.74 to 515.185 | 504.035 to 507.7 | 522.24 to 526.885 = 0.12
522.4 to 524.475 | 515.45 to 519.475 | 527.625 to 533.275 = -0.14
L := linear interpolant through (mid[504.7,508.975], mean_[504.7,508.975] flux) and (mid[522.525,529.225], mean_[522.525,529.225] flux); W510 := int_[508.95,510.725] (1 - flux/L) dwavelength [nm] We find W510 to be 0.01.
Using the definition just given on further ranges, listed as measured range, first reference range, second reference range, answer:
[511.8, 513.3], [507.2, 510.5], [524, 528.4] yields 0.01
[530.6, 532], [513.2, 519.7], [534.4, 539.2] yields -0.09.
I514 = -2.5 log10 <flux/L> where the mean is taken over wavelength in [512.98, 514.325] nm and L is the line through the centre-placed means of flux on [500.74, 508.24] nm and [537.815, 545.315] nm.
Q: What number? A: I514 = 0.04 mag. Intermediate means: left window 11.1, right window 11.3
